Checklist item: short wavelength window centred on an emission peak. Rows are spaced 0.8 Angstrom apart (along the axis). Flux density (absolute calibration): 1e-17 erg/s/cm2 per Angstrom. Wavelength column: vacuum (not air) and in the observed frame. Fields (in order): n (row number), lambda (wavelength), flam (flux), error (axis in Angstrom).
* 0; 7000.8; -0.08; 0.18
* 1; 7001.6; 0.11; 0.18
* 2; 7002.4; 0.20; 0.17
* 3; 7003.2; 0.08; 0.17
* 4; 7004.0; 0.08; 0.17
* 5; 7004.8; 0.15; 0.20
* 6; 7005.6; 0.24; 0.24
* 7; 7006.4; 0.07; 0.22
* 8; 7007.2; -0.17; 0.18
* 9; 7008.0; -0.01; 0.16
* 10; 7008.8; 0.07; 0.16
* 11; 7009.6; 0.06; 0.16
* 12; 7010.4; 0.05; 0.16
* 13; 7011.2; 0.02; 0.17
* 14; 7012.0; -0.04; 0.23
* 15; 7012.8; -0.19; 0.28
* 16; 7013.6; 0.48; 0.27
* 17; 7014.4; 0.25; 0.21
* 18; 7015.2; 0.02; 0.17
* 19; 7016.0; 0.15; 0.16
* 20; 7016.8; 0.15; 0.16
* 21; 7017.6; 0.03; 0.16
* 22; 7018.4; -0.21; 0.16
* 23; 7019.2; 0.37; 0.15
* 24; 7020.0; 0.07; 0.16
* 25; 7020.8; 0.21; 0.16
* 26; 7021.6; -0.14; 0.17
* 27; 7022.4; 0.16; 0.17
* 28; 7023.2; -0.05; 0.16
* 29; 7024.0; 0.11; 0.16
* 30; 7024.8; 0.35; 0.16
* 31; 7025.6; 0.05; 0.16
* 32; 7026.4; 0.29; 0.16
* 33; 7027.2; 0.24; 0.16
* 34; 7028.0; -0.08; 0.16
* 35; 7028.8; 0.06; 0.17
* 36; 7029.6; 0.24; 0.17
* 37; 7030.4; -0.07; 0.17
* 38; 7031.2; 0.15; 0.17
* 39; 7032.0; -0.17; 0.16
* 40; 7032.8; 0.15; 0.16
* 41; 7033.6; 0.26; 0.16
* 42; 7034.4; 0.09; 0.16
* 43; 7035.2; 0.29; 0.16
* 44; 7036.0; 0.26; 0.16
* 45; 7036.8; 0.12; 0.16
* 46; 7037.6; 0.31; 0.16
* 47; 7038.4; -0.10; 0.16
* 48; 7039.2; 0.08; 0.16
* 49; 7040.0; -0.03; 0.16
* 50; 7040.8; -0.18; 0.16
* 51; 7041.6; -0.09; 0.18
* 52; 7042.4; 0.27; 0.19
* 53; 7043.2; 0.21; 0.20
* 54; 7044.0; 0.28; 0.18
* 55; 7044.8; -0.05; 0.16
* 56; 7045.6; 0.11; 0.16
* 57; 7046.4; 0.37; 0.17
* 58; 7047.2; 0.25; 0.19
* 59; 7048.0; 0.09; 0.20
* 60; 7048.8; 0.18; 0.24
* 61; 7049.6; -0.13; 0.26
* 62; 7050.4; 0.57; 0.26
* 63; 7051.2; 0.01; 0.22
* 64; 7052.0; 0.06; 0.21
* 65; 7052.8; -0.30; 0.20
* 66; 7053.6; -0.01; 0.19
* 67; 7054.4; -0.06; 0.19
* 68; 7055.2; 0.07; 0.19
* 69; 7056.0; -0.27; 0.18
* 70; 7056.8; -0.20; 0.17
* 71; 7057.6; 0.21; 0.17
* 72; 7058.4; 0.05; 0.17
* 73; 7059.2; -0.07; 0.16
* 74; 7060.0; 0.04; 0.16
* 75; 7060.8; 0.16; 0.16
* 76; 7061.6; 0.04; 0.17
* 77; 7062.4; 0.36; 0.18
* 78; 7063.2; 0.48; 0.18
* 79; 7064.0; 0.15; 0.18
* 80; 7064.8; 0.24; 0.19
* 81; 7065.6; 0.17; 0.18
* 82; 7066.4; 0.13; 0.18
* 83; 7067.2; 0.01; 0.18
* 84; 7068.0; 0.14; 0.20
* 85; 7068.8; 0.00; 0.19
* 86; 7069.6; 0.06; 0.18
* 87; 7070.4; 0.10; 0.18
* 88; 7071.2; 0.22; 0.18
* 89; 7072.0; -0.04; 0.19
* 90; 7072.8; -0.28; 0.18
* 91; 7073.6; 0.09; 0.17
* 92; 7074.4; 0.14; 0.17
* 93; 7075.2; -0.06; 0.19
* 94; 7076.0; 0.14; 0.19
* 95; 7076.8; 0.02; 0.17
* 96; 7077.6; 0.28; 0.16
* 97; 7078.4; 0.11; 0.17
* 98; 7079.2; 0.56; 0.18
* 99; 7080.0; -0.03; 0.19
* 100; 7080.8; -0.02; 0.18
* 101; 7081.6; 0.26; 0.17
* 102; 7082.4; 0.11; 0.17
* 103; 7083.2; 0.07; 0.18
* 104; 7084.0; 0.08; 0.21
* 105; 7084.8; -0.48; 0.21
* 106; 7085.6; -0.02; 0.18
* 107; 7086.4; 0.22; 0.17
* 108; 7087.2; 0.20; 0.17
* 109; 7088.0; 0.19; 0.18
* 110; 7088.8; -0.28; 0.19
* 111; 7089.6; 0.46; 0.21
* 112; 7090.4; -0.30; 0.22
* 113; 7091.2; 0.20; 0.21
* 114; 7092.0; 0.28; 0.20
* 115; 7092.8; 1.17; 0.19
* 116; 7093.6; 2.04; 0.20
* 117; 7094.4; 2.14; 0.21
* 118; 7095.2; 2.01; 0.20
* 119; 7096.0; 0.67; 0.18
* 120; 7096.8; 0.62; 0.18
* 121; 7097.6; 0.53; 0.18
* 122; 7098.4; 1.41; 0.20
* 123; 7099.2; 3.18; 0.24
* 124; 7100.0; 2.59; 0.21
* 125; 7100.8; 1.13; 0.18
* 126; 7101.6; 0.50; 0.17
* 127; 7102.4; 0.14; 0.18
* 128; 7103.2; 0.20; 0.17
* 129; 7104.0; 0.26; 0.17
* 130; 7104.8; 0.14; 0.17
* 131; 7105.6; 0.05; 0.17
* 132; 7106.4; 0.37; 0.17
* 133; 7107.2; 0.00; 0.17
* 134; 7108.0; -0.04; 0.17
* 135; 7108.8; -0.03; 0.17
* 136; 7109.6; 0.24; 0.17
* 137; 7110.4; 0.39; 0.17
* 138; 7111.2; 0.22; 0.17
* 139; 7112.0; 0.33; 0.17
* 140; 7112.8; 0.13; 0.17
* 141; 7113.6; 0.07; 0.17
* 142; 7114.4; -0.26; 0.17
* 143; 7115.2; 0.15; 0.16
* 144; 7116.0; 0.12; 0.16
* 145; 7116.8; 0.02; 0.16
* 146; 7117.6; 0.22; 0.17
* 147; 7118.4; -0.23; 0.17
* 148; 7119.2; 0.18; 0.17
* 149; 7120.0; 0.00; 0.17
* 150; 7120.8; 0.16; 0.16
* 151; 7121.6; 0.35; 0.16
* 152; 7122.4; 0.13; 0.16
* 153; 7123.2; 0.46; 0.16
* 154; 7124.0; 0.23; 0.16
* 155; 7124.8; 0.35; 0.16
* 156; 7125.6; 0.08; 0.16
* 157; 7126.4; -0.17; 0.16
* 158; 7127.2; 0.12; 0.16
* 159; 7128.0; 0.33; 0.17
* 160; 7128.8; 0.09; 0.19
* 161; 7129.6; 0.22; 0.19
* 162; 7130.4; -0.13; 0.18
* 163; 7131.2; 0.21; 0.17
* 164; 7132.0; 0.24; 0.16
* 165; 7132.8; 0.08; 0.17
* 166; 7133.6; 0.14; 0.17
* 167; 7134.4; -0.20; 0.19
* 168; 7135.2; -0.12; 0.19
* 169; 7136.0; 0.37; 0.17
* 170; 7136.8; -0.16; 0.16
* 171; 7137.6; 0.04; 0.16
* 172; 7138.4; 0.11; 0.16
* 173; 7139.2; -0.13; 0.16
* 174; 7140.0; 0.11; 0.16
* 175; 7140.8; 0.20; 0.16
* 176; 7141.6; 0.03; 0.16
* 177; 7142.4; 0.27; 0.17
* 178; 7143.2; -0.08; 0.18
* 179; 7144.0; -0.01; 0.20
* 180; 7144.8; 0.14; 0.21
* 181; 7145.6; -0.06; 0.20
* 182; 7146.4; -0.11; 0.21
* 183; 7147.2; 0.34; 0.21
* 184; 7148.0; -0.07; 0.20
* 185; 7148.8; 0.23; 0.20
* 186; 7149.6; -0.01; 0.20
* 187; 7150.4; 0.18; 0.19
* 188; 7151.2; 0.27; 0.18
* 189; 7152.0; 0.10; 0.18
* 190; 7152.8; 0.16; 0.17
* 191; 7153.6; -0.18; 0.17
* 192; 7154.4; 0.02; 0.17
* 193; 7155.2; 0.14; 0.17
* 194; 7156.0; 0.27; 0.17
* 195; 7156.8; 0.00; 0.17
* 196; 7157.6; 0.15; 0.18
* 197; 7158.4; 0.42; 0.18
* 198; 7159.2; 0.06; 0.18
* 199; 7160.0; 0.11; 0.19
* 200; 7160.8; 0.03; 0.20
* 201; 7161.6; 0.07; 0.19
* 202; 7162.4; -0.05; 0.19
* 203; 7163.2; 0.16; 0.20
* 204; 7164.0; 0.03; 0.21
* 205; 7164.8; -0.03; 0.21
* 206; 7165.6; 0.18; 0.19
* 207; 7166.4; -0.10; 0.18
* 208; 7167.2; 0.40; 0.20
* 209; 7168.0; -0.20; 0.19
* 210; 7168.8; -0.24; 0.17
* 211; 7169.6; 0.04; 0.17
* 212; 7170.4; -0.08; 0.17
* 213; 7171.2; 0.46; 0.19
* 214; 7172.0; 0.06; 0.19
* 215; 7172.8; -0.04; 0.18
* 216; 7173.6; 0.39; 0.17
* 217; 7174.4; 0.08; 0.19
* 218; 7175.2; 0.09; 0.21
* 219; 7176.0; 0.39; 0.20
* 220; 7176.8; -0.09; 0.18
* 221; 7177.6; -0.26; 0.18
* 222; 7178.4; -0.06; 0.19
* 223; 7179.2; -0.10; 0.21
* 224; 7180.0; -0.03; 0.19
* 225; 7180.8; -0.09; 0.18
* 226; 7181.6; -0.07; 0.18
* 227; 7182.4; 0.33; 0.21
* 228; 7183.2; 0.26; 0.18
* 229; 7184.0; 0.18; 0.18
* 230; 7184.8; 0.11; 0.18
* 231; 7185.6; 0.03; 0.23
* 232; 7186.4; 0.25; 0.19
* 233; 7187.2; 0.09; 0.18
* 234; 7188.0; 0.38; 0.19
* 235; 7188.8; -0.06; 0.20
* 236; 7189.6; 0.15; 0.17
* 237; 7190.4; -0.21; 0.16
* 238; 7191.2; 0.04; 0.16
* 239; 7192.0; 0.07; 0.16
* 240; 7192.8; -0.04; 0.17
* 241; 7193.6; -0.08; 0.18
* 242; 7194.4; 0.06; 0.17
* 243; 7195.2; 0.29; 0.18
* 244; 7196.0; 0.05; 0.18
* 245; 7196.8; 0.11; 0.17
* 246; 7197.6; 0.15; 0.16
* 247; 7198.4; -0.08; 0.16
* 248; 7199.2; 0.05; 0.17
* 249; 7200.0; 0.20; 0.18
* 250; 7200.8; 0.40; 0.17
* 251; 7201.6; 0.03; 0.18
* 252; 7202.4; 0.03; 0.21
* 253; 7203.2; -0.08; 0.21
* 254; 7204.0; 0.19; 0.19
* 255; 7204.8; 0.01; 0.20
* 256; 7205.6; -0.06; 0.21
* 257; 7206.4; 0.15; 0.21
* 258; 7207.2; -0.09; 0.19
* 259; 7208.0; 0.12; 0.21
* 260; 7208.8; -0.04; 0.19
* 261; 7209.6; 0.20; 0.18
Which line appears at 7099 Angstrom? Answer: [O II] 3727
